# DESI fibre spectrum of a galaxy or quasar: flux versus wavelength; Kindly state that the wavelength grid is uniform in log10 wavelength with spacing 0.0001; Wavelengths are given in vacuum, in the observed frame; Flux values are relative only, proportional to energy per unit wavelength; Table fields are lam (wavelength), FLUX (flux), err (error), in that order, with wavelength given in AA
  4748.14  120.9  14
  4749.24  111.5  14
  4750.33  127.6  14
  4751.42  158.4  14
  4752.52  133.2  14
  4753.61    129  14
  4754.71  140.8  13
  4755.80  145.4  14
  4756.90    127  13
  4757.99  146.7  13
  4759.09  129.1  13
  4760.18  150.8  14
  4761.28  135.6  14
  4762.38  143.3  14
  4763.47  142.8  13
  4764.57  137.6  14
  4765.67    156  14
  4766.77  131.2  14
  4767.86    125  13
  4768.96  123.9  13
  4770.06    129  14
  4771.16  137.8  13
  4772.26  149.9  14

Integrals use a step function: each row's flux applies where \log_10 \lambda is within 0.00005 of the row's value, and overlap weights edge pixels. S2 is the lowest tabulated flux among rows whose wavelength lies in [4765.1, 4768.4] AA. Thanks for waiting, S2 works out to 125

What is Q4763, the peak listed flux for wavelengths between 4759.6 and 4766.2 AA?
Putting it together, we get 156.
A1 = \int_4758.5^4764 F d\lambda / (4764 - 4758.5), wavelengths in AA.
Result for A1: 140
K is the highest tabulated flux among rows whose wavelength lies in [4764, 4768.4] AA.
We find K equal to 156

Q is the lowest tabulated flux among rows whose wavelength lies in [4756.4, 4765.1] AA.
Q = 127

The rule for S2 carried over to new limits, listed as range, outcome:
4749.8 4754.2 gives 127.6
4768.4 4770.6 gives 123.9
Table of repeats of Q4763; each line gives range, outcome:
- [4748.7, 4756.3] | 158.4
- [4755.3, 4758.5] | 146.7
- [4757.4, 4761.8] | 150.8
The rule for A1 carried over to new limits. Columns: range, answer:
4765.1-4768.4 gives 138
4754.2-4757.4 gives 138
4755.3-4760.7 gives 140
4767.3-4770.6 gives 126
